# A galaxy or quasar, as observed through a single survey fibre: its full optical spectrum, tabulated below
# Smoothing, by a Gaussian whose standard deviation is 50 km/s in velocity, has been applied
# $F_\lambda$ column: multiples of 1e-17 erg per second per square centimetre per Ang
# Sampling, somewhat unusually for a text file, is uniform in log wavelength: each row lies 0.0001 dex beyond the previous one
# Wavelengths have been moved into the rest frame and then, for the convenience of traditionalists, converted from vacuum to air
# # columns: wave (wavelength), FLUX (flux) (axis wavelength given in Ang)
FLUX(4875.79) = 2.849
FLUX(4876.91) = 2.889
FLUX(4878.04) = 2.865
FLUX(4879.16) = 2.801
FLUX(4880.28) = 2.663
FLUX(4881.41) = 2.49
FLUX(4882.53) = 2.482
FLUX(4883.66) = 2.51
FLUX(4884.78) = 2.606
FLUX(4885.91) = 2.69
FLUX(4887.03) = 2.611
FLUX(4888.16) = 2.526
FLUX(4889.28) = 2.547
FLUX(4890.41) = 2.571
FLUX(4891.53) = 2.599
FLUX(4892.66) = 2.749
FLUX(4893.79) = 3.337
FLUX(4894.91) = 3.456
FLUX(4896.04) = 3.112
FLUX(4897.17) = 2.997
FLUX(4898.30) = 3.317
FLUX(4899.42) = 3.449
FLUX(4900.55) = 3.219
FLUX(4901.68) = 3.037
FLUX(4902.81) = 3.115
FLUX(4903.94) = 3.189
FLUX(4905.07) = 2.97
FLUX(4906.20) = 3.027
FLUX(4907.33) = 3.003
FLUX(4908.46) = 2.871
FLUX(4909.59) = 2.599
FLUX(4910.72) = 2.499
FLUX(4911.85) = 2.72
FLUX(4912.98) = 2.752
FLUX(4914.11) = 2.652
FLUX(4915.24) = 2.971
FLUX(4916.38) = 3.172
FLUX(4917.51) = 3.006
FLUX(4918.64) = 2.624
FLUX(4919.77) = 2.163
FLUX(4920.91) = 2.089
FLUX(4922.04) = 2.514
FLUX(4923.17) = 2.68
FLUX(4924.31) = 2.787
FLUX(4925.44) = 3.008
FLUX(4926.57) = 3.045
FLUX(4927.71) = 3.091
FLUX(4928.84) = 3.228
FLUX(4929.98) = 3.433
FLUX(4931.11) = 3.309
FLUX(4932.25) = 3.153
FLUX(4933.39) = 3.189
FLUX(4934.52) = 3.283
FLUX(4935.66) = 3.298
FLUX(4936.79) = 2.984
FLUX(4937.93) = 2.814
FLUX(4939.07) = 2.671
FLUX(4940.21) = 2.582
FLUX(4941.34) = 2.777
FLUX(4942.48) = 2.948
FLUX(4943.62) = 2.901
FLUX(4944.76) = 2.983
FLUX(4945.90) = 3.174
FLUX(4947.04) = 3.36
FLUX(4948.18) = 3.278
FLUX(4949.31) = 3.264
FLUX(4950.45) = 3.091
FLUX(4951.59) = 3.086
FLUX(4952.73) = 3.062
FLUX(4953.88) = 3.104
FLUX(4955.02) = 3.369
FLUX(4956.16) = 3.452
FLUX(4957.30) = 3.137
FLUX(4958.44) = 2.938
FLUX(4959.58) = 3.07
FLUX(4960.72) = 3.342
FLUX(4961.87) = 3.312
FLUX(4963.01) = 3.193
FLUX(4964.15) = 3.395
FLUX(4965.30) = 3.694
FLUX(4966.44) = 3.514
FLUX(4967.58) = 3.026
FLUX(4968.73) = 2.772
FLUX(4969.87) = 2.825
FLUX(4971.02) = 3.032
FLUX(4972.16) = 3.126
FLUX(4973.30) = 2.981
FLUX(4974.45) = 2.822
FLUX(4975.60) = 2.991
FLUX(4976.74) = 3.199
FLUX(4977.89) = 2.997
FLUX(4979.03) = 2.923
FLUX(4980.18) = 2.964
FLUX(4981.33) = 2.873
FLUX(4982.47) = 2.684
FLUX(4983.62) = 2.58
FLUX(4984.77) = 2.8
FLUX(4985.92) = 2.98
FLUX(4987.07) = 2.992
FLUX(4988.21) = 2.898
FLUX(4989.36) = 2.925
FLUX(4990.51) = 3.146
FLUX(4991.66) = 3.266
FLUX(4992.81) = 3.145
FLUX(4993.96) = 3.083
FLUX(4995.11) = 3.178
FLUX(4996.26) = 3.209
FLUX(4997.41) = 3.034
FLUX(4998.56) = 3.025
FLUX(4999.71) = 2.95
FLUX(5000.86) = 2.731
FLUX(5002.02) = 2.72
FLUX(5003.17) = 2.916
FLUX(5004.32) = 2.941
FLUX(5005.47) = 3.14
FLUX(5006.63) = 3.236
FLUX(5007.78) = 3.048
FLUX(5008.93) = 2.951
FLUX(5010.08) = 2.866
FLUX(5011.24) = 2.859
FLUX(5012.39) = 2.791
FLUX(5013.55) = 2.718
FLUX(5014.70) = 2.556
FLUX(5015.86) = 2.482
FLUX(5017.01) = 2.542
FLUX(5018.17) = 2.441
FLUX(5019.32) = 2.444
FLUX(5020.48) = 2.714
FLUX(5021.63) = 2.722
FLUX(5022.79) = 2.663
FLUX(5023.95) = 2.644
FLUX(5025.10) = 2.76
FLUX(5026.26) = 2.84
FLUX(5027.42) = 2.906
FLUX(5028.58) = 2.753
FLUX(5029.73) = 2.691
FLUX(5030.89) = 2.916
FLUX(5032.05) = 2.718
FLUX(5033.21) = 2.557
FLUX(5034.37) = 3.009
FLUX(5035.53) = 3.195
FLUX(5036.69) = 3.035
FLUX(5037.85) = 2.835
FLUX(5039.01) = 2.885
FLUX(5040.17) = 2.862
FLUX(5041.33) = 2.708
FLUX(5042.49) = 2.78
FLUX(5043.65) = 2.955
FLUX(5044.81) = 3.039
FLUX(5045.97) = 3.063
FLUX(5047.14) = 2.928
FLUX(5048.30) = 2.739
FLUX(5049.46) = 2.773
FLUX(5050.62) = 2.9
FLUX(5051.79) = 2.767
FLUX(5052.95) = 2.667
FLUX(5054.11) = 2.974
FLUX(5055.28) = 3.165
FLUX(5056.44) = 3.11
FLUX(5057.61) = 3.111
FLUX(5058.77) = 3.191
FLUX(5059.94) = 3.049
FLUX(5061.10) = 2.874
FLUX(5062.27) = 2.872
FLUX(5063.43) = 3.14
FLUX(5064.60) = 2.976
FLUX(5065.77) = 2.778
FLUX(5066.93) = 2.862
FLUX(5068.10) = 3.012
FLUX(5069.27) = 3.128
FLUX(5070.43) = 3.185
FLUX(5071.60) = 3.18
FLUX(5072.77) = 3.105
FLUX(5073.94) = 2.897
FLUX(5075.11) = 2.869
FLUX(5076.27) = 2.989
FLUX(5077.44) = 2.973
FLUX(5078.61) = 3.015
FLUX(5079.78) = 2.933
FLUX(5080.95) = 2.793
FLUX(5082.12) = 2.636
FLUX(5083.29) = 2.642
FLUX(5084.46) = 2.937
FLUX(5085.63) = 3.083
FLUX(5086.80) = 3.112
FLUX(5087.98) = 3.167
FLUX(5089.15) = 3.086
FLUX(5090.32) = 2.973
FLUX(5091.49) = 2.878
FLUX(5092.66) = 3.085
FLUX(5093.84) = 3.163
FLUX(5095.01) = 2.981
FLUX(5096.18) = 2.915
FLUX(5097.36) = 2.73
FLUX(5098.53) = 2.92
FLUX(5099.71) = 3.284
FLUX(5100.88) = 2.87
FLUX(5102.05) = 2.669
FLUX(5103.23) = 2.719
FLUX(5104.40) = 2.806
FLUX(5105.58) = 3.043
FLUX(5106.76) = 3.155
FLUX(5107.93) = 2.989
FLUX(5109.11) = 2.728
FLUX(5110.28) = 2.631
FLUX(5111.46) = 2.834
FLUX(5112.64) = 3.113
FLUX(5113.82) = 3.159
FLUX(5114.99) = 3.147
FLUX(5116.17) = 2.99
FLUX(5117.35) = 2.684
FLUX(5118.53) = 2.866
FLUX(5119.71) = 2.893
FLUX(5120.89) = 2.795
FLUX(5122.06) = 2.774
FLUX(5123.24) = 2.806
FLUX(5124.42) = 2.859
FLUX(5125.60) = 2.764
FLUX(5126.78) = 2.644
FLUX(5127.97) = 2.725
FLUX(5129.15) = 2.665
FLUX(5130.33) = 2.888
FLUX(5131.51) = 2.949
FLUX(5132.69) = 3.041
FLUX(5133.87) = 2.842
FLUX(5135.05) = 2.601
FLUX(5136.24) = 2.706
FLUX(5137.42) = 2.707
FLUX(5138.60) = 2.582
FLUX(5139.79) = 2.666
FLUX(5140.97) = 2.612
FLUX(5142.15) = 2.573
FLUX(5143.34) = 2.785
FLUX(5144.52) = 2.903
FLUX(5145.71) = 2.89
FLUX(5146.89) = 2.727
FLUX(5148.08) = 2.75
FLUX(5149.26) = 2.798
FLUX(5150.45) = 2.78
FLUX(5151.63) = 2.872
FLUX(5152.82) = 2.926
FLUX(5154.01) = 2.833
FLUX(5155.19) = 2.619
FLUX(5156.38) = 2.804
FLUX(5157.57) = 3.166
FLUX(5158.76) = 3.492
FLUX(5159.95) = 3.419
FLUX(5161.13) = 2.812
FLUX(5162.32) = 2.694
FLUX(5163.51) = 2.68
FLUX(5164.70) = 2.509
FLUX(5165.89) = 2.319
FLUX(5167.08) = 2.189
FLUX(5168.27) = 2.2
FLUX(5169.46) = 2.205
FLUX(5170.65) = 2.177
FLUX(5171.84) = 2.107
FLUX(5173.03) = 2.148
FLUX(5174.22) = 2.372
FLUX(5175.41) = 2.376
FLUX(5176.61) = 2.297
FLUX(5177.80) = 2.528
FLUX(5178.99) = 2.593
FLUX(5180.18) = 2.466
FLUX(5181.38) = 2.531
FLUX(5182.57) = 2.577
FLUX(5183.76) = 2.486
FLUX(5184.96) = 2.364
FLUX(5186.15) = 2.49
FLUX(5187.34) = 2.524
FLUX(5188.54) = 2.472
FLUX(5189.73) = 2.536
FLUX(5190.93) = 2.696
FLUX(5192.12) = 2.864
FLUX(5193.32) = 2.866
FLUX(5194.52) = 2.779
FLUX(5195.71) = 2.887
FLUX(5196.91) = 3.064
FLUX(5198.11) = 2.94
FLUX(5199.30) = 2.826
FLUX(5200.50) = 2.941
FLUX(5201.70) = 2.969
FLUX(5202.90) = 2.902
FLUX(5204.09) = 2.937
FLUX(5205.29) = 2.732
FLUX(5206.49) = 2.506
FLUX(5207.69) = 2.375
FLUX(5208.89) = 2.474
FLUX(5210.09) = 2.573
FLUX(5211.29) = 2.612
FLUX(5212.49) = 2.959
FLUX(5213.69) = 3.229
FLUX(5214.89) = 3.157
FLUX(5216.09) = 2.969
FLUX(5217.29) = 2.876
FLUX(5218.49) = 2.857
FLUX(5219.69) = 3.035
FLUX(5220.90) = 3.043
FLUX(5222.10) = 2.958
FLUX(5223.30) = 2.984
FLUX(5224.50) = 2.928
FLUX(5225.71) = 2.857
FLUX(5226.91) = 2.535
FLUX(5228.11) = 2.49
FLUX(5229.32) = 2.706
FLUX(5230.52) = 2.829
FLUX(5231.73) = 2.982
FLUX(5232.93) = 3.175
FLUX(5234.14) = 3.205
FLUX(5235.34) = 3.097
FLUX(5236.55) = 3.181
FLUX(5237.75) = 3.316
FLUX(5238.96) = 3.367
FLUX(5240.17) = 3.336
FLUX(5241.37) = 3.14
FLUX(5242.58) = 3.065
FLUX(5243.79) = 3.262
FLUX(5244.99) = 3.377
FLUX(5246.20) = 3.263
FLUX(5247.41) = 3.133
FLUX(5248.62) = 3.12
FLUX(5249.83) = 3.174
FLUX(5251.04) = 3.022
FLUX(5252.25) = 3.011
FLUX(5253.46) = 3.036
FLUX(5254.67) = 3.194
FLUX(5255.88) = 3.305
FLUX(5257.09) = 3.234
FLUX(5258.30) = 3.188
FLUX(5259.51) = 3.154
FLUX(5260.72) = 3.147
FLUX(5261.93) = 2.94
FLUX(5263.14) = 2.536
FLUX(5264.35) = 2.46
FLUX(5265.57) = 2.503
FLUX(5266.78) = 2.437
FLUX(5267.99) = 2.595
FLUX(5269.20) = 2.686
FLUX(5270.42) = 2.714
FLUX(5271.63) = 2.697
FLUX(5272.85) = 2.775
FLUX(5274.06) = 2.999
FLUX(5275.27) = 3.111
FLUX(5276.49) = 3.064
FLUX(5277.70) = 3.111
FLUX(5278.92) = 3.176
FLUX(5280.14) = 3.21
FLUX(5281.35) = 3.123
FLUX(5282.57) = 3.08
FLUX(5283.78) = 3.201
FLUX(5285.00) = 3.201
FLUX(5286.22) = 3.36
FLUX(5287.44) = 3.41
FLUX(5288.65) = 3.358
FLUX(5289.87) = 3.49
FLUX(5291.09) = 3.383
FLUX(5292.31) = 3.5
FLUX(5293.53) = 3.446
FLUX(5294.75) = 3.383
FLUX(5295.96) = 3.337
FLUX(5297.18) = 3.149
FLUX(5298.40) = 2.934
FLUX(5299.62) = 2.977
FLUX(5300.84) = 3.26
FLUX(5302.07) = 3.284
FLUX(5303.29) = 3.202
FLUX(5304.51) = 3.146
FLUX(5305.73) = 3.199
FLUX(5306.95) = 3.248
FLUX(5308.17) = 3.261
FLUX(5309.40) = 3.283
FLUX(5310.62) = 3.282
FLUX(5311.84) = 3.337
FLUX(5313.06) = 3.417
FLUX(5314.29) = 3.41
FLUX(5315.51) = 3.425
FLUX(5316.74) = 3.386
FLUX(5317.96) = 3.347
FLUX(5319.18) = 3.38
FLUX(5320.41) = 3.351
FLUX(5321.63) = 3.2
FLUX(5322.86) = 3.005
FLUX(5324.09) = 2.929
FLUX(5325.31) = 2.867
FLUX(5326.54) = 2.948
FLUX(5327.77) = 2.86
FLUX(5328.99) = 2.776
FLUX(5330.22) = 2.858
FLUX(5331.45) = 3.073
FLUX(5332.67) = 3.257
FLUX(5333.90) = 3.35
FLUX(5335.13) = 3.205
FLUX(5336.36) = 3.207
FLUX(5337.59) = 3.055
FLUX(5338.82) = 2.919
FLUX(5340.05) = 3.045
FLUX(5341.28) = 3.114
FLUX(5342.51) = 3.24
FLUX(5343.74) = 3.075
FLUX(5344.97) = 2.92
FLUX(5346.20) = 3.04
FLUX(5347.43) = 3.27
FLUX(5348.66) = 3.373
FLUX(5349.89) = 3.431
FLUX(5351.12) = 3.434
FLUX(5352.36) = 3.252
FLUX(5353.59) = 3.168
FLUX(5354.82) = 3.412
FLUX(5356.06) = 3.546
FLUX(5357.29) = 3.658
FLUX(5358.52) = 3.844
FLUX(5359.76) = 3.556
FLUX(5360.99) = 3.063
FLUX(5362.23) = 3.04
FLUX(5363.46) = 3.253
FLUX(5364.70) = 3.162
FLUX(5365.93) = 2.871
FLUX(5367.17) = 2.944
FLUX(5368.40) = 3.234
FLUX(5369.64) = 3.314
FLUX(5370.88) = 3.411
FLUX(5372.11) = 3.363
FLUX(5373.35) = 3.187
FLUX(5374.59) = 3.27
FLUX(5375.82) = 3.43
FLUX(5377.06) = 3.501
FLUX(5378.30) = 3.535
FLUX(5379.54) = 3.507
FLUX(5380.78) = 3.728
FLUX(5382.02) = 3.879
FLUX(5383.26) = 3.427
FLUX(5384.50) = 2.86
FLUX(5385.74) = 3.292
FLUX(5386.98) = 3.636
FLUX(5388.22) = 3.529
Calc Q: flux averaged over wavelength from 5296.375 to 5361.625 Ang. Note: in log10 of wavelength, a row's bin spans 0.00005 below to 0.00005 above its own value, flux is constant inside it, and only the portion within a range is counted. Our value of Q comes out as 3.21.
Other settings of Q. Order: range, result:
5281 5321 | 3.29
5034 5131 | 2.93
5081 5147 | 2.86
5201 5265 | 2.98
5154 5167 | 2.82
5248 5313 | 3.11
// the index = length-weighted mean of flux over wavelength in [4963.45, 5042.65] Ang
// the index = 2.91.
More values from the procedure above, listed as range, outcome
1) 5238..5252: 3.2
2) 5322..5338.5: 3.03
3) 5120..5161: 2.82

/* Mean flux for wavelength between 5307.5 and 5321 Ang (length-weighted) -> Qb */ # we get 3.35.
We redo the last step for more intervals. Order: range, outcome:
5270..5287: 3.07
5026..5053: 2.86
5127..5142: 2.74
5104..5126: 2.9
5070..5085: 2.93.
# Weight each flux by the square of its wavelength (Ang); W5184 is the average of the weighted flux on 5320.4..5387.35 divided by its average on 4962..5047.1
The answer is 1.27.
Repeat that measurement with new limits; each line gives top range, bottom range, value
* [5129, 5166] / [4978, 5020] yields 1.03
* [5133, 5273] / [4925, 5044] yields 1.03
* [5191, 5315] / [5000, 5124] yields 1.13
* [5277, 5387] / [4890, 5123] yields 1.25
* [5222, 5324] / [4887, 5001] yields 1.18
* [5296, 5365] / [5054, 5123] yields 1.19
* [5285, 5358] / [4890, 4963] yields 1.25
